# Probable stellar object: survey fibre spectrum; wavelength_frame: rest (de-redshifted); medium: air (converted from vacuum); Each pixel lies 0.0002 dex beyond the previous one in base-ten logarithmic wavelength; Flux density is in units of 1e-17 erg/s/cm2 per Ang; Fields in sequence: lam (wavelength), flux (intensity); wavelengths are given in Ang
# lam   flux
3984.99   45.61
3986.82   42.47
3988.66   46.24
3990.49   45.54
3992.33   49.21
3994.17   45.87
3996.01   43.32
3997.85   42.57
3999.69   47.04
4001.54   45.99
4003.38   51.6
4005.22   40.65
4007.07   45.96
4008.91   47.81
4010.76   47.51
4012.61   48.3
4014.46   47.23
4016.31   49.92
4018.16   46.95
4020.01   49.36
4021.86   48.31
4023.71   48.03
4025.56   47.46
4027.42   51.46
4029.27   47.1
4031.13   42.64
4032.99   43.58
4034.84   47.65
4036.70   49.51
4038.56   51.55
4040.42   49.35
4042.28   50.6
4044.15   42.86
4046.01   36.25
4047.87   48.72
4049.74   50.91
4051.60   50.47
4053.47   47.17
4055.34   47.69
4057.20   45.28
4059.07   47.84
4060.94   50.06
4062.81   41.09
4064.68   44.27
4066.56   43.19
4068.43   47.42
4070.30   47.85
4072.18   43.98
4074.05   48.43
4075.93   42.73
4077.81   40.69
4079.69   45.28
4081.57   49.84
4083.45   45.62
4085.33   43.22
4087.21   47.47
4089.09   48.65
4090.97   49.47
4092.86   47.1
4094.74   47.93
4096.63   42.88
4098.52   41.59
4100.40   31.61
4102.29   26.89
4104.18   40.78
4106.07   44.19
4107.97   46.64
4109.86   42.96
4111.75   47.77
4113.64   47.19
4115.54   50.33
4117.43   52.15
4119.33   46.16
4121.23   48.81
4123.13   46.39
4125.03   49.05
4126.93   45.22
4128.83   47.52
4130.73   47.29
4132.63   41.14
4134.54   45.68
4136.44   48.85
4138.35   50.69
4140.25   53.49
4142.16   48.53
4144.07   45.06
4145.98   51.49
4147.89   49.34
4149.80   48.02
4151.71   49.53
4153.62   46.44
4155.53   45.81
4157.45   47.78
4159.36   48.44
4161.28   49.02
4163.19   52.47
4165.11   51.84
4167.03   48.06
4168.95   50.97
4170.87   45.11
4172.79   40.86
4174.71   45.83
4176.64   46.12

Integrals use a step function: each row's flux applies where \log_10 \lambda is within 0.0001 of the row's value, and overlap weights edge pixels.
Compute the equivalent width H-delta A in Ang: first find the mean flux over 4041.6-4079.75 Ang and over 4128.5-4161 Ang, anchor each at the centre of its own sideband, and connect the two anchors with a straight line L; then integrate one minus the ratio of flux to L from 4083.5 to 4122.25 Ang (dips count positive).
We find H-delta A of 1.81 Ang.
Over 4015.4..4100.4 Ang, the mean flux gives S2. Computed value 46.5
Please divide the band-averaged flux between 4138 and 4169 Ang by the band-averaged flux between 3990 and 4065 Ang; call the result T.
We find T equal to 1.0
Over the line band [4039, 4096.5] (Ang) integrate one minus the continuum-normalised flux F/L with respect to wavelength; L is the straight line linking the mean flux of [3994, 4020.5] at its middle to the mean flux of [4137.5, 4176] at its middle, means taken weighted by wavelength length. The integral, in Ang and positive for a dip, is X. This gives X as 1.2 Ang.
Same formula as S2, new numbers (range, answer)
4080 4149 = 46.1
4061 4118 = 44.7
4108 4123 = 47.8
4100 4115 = 41.6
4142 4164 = 48.5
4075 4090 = 45.4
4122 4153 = 47.9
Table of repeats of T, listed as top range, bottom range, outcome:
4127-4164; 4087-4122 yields 1.08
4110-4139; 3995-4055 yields 1.01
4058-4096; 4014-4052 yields 0.97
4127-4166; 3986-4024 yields 1.04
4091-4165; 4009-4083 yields 0.99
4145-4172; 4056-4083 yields 1.07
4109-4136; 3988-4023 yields 1.00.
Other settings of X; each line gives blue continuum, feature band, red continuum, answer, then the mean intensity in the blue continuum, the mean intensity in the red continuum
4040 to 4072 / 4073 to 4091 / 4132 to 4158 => 0.4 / 46.4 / 48.1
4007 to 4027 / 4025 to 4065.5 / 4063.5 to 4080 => -0.5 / 48.1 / 44.8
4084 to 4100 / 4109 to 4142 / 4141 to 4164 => -0.4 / 45.6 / 48.5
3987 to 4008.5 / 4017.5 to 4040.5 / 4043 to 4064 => -0.9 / 45.8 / 46.2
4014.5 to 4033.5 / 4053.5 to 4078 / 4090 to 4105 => -1.0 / 47.6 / 41.1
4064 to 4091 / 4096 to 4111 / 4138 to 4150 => 2.4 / 45.8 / 49.6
